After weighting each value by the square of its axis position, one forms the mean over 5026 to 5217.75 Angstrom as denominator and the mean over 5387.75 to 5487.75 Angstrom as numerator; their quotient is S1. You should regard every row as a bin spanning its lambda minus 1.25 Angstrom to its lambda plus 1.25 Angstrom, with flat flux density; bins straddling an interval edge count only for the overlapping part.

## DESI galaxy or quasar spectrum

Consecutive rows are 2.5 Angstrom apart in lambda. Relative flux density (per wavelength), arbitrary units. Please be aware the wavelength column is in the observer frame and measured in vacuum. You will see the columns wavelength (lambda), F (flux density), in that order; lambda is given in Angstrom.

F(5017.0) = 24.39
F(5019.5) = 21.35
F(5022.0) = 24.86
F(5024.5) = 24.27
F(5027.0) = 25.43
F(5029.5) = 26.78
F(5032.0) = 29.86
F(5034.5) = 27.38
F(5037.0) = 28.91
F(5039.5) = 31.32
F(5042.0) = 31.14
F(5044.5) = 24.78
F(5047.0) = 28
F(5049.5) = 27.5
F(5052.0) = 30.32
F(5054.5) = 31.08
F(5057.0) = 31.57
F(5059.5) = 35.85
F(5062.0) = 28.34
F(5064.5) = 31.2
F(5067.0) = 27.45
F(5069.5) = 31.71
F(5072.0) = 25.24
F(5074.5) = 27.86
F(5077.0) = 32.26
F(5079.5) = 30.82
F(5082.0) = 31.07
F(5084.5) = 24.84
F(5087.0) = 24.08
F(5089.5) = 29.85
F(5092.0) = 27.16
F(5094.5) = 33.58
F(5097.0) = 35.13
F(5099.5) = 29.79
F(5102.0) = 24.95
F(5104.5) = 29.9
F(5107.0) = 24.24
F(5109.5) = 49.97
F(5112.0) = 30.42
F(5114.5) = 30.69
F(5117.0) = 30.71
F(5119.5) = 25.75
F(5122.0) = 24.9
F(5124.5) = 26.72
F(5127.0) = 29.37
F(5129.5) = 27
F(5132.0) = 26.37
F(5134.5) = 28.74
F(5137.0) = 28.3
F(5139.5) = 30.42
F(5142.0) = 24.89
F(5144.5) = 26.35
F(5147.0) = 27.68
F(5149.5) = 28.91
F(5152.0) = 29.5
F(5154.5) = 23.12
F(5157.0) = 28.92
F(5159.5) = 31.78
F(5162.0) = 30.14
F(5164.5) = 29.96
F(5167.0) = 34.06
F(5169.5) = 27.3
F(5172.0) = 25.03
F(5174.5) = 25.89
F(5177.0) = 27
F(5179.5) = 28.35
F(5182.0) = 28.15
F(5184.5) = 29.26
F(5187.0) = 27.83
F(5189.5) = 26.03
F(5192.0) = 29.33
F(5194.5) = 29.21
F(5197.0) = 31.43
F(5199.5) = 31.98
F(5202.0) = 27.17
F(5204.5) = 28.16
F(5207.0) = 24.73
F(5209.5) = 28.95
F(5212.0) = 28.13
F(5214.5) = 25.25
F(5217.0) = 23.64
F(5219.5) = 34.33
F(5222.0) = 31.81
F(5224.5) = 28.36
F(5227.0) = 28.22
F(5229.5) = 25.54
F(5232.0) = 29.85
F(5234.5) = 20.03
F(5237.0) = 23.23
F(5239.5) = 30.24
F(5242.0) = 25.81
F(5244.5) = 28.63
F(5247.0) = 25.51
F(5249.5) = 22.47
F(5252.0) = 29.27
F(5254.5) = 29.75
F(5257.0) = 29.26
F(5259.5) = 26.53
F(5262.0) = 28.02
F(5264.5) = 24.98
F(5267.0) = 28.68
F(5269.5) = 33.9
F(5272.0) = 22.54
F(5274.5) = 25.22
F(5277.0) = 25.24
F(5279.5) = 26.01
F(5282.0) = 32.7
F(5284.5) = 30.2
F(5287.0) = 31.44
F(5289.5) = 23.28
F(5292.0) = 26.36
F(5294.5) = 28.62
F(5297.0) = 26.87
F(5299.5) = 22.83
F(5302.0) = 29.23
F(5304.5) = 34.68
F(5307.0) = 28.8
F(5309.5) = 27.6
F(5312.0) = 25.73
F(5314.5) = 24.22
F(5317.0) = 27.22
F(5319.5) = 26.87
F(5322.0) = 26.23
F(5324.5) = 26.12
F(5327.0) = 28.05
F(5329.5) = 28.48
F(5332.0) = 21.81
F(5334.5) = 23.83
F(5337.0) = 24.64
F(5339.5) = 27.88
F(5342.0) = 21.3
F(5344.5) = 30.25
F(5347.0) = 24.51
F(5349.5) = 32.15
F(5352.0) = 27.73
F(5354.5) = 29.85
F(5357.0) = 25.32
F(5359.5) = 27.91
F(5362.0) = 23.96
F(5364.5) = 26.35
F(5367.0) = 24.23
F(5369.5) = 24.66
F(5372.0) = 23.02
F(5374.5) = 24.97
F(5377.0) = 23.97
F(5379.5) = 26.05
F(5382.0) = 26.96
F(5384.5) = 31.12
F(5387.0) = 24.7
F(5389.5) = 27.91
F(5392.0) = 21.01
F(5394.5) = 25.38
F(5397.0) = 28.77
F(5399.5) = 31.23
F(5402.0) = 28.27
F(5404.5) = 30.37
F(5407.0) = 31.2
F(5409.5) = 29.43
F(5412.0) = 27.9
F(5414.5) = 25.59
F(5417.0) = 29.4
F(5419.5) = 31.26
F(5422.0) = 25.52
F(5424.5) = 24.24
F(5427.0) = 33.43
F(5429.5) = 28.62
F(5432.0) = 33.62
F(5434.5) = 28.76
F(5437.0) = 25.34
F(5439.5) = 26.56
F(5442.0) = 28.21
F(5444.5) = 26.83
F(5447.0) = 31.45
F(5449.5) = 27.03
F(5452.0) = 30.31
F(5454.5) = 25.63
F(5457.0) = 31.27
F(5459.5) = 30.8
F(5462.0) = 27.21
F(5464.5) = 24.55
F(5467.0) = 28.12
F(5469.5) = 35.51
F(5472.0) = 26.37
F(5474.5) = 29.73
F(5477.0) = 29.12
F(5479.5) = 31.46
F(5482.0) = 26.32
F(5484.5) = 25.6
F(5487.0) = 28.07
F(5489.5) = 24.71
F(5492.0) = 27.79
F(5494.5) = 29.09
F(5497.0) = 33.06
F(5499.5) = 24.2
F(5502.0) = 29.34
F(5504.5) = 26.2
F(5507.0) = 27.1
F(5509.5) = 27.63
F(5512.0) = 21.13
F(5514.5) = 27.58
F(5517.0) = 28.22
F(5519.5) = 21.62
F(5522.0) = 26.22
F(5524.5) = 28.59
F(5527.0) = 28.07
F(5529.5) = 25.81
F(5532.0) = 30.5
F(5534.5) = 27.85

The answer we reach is 1.11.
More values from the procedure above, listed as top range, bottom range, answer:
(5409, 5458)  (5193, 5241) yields 1.11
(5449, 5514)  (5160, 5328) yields 1.10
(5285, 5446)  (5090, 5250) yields 1.03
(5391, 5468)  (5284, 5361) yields 1.09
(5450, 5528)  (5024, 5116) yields 1.10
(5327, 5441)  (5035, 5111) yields 1.02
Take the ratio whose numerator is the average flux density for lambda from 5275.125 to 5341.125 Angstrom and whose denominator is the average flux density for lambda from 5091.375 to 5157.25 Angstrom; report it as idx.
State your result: 0.93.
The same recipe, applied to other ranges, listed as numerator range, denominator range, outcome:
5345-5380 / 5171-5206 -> 0.93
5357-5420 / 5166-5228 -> 0.95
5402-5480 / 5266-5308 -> 1.03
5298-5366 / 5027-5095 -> 0.92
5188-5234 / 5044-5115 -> 0.94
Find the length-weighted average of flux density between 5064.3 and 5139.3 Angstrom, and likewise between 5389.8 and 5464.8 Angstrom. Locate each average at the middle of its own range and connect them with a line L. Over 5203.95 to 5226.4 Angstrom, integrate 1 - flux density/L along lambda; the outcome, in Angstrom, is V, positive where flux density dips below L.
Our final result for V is 0.6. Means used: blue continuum 29.3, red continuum 28.3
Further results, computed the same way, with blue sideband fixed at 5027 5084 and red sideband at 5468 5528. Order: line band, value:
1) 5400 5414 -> -0.67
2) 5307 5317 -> 0.70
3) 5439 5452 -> -0.23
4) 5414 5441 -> -0.55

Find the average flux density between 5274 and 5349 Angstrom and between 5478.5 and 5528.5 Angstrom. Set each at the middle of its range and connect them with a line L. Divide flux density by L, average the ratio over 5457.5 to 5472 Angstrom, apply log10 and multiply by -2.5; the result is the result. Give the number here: -0.079 mag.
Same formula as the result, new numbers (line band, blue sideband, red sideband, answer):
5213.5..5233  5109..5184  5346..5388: -0.021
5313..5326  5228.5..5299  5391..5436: 0.060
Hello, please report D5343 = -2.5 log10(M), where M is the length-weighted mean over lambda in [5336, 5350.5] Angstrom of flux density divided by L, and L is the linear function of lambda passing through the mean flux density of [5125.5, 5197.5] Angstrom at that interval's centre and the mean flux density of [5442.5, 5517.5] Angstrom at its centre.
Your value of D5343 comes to 0.055 mag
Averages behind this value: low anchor 28.2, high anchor 28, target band 26.7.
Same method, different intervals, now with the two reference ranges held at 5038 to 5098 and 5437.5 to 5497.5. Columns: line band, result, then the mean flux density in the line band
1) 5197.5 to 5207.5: 0.03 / 28.5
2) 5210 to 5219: 0.10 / 26.7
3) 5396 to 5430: -0.01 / 29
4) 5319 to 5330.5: 0.07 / 27.1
